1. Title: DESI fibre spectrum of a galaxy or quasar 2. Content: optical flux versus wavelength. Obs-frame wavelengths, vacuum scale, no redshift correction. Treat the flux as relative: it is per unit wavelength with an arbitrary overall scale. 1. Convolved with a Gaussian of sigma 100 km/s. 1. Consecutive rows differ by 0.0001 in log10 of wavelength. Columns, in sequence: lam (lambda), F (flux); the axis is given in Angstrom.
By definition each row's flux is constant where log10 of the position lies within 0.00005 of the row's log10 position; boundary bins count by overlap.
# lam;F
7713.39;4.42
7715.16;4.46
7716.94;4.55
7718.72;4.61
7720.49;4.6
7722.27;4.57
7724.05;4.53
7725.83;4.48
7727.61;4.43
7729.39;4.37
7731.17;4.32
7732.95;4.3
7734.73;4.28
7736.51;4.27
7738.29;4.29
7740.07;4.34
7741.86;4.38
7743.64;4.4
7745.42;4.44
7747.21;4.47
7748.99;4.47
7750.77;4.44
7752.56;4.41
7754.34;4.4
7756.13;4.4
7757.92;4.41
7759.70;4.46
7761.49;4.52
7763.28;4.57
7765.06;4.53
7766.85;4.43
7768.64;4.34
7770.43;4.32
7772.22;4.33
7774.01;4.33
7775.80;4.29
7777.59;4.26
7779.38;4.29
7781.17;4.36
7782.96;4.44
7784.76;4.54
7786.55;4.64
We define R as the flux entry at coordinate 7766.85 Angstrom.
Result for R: 4.43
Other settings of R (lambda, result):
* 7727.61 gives 4.43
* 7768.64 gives 4.34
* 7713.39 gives 4.42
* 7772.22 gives 4.33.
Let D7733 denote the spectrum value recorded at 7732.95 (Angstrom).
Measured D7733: 4.3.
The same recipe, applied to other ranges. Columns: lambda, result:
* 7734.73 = 4.28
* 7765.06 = 4.53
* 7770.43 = 4.32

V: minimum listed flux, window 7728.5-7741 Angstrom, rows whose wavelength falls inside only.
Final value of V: 4.27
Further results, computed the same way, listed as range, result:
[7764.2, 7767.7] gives 4.43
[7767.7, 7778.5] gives 4.26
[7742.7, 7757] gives 4.4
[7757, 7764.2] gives 4.41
